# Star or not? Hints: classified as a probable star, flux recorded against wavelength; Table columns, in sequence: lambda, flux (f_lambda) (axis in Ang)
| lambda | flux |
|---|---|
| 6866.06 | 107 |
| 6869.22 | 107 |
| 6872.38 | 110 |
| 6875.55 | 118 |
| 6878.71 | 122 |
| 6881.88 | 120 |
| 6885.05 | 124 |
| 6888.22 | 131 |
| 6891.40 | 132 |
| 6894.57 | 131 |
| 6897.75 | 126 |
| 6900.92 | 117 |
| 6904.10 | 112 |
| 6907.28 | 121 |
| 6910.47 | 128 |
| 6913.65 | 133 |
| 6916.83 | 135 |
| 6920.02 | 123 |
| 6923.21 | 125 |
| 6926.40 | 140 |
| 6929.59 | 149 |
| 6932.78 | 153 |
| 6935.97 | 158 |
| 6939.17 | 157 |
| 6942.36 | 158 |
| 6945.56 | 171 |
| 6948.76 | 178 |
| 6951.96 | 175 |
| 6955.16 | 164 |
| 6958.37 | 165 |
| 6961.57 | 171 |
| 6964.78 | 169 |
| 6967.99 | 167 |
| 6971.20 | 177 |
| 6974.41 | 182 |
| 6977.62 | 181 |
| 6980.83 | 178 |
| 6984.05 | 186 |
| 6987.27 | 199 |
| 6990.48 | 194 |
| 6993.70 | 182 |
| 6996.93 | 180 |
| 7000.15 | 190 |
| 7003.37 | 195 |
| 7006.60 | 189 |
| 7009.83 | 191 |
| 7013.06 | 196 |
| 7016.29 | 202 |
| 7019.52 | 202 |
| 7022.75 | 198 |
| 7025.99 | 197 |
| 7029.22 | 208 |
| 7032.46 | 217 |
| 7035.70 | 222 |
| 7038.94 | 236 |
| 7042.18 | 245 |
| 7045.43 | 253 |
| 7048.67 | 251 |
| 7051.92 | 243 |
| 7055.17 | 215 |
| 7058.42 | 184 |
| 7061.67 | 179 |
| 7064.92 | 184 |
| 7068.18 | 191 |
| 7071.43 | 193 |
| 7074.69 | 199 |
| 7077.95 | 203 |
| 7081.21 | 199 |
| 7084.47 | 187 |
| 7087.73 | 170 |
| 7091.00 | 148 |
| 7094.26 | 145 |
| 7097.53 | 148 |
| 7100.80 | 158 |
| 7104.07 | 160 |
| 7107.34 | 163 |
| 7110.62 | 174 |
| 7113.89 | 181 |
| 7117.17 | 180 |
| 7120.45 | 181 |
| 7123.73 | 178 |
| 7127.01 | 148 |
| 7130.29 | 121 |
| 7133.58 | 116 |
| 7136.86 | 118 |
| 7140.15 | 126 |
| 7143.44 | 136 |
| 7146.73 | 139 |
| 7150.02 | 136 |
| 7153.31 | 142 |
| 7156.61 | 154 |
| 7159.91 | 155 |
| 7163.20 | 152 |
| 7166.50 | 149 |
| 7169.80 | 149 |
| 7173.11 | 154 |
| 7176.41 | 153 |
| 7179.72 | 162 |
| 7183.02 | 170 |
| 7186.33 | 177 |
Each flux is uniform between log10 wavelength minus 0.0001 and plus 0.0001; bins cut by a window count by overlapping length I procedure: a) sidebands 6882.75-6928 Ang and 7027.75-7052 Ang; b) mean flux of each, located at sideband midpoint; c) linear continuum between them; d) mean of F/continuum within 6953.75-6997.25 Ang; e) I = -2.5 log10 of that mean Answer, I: 0.027 mag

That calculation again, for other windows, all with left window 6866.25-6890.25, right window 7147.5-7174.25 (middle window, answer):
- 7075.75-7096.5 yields -0.24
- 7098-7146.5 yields -0.06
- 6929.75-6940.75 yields -0.24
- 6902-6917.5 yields -0.03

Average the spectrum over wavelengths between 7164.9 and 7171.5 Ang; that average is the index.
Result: 149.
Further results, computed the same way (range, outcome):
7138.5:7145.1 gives 131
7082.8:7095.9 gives 163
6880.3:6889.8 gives 125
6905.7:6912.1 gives 124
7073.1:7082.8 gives 200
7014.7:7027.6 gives 200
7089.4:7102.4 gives 150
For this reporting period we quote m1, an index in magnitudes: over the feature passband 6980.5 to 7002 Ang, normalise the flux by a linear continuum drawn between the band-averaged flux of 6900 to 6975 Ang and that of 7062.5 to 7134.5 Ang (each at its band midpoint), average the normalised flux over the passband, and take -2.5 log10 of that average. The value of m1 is -0.19 mag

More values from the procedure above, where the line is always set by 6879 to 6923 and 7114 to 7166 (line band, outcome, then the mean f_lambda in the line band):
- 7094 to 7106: -0.079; 154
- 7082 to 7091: -0.227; 175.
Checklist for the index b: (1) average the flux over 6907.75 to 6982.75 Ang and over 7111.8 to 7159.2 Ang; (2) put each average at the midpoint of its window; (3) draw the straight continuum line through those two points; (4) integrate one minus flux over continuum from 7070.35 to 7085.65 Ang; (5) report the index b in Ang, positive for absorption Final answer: -4.7 Ang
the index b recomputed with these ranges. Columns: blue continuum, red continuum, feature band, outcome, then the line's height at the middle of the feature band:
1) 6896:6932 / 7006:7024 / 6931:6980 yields -3.8 Ang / 157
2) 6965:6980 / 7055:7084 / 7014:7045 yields -4.9 Ang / 186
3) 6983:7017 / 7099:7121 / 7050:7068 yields -2.1 Ang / 180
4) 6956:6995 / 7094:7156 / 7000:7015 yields -1.7 Ang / 173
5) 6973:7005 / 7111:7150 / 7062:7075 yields -2.0 Ang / 165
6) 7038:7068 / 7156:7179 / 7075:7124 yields 5.0 Ang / 192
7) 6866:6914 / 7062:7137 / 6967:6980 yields -3.5 Ang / 140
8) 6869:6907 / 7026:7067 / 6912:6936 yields 0.9 Ang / 143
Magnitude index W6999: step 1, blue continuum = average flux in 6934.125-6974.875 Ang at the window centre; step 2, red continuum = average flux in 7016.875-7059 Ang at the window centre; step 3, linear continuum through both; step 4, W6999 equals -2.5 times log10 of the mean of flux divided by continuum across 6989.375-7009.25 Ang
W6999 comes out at 0.05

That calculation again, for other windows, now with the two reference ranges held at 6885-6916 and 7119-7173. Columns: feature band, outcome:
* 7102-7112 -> -0.17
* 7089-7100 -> -0.06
